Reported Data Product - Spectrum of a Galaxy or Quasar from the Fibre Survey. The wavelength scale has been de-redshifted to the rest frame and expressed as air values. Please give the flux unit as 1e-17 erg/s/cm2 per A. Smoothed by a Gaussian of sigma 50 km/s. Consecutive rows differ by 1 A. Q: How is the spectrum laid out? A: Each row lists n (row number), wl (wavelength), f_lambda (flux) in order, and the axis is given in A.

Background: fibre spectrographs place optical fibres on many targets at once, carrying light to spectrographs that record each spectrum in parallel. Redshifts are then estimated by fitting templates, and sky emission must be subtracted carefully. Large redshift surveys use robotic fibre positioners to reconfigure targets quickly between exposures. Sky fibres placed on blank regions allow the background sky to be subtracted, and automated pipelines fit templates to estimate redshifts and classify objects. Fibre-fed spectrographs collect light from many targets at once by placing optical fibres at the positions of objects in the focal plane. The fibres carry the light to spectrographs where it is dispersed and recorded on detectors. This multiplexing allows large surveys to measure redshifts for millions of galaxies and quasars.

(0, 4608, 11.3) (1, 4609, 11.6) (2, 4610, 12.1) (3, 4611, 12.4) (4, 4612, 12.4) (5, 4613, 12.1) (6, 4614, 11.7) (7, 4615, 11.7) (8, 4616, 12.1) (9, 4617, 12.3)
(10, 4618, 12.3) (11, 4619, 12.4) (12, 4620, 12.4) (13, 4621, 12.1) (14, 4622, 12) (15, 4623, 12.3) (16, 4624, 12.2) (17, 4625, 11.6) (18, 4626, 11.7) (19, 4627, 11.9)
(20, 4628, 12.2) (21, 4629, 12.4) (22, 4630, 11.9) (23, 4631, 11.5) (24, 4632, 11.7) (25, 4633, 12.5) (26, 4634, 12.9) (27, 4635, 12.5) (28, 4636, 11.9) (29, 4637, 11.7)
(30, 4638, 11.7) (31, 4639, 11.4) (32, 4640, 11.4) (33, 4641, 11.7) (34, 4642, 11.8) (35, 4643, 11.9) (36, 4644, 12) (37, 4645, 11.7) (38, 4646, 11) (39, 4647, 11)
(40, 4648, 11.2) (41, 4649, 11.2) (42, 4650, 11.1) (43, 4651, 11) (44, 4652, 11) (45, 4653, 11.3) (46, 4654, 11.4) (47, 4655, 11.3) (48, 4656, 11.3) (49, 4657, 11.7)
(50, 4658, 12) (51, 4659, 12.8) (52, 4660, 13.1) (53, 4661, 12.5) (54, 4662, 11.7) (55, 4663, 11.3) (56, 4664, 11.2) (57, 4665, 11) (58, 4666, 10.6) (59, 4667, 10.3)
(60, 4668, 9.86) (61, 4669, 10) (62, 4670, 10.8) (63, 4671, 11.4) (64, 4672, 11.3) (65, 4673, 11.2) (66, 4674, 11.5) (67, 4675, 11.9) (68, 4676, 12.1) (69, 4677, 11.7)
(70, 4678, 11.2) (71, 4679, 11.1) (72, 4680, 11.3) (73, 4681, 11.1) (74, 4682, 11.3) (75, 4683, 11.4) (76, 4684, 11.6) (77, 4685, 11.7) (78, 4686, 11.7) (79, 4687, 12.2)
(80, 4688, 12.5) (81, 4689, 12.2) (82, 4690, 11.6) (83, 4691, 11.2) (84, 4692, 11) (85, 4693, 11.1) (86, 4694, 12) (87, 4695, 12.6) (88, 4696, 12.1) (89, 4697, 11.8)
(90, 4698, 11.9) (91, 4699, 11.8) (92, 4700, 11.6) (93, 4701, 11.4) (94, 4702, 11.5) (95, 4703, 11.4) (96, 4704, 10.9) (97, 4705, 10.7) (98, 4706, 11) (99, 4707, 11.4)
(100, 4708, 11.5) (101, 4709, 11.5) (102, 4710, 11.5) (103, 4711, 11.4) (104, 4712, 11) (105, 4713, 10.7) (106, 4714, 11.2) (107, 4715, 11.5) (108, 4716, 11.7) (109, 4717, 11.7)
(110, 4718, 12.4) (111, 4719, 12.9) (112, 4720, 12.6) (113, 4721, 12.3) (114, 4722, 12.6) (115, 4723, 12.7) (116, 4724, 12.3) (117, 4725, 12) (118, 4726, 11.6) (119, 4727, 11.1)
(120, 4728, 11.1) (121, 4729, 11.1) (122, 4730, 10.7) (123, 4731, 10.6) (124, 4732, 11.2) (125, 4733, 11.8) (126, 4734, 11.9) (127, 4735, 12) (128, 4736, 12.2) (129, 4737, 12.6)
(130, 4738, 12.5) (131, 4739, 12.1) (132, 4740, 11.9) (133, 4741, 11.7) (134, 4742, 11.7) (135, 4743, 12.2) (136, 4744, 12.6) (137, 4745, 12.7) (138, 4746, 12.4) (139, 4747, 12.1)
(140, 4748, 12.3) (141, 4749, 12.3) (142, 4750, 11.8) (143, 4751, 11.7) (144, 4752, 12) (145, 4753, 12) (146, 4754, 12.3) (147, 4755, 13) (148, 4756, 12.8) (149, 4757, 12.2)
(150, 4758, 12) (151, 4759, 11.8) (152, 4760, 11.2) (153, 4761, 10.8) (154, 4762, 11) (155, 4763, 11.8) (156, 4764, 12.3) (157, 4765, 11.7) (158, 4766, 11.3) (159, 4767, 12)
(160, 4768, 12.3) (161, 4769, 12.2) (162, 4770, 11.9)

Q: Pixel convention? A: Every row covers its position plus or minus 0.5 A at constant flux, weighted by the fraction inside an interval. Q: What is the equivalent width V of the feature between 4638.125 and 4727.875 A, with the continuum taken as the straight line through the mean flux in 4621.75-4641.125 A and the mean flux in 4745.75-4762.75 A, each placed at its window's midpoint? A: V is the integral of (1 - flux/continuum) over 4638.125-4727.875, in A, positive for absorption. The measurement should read 3.19 A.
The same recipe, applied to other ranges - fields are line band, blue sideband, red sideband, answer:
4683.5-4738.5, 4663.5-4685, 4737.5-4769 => -0.6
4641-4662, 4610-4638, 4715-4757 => 0.8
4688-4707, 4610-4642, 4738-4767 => 0.7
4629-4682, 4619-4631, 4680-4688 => 1.5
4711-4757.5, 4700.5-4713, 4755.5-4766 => -1.8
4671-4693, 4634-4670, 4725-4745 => 0.0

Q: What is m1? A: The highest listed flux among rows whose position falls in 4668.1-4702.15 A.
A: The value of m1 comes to 12.6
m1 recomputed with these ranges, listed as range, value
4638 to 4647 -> 12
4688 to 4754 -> 12.9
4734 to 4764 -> 13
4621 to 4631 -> 12.4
